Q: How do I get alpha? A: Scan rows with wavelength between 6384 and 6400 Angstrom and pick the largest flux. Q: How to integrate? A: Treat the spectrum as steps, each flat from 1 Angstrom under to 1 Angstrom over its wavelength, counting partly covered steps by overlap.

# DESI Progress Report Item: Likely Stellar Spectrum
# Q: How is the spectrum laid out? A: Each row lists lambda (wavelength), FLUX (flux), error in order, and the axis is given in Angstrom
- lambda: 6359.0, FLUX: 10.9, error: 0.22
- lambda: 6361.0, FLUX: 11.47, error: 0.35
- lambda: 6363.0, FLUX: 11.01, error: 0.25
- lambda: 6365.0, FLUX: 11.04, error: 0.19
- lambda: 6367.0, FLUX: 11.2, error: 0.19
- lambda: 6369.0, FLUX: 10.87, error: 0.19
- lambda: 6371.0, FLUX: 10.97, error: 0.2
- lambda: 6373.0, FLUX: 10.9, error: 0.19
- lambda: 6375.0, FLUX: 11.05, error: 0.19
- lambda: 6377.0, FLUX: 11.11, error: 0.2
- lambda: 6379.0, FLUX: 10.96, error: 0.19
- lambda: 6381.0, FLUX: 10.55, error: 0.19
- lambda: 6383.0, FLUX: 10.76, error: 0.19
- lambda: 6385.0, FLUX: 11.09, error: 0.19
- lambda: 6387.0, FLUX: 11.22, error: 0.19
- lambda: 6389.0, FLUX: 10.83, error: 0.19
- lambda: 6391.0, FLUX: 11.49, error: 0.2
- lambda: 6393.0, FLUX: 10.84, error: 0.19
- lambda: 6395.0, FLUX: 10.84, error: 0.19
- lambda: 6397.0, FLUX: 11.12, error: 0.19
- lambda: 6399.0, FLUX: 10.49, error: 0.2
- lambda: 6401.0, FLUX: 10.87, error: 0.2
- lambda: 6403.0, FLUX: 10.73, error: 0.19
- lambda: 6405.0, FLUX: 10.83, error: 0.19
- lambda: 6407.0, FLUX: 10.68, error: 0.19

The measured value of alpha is 11.49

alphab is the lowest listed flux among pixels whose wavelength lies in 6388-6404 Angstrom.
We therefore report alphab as 10.49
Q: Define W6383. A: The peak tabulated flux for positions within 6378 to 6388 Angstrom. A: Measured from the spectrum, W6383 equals 11.22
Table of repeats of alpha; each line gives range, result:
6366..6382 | 11.2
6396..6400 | 11.12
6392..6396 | 10.84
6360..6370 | 11.47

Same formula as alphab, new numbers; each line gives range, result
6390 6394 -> 10.84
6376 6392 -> 10.55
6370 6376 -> 10.9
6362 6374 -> 10.87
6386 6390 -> 10.83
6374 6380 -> 10.96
